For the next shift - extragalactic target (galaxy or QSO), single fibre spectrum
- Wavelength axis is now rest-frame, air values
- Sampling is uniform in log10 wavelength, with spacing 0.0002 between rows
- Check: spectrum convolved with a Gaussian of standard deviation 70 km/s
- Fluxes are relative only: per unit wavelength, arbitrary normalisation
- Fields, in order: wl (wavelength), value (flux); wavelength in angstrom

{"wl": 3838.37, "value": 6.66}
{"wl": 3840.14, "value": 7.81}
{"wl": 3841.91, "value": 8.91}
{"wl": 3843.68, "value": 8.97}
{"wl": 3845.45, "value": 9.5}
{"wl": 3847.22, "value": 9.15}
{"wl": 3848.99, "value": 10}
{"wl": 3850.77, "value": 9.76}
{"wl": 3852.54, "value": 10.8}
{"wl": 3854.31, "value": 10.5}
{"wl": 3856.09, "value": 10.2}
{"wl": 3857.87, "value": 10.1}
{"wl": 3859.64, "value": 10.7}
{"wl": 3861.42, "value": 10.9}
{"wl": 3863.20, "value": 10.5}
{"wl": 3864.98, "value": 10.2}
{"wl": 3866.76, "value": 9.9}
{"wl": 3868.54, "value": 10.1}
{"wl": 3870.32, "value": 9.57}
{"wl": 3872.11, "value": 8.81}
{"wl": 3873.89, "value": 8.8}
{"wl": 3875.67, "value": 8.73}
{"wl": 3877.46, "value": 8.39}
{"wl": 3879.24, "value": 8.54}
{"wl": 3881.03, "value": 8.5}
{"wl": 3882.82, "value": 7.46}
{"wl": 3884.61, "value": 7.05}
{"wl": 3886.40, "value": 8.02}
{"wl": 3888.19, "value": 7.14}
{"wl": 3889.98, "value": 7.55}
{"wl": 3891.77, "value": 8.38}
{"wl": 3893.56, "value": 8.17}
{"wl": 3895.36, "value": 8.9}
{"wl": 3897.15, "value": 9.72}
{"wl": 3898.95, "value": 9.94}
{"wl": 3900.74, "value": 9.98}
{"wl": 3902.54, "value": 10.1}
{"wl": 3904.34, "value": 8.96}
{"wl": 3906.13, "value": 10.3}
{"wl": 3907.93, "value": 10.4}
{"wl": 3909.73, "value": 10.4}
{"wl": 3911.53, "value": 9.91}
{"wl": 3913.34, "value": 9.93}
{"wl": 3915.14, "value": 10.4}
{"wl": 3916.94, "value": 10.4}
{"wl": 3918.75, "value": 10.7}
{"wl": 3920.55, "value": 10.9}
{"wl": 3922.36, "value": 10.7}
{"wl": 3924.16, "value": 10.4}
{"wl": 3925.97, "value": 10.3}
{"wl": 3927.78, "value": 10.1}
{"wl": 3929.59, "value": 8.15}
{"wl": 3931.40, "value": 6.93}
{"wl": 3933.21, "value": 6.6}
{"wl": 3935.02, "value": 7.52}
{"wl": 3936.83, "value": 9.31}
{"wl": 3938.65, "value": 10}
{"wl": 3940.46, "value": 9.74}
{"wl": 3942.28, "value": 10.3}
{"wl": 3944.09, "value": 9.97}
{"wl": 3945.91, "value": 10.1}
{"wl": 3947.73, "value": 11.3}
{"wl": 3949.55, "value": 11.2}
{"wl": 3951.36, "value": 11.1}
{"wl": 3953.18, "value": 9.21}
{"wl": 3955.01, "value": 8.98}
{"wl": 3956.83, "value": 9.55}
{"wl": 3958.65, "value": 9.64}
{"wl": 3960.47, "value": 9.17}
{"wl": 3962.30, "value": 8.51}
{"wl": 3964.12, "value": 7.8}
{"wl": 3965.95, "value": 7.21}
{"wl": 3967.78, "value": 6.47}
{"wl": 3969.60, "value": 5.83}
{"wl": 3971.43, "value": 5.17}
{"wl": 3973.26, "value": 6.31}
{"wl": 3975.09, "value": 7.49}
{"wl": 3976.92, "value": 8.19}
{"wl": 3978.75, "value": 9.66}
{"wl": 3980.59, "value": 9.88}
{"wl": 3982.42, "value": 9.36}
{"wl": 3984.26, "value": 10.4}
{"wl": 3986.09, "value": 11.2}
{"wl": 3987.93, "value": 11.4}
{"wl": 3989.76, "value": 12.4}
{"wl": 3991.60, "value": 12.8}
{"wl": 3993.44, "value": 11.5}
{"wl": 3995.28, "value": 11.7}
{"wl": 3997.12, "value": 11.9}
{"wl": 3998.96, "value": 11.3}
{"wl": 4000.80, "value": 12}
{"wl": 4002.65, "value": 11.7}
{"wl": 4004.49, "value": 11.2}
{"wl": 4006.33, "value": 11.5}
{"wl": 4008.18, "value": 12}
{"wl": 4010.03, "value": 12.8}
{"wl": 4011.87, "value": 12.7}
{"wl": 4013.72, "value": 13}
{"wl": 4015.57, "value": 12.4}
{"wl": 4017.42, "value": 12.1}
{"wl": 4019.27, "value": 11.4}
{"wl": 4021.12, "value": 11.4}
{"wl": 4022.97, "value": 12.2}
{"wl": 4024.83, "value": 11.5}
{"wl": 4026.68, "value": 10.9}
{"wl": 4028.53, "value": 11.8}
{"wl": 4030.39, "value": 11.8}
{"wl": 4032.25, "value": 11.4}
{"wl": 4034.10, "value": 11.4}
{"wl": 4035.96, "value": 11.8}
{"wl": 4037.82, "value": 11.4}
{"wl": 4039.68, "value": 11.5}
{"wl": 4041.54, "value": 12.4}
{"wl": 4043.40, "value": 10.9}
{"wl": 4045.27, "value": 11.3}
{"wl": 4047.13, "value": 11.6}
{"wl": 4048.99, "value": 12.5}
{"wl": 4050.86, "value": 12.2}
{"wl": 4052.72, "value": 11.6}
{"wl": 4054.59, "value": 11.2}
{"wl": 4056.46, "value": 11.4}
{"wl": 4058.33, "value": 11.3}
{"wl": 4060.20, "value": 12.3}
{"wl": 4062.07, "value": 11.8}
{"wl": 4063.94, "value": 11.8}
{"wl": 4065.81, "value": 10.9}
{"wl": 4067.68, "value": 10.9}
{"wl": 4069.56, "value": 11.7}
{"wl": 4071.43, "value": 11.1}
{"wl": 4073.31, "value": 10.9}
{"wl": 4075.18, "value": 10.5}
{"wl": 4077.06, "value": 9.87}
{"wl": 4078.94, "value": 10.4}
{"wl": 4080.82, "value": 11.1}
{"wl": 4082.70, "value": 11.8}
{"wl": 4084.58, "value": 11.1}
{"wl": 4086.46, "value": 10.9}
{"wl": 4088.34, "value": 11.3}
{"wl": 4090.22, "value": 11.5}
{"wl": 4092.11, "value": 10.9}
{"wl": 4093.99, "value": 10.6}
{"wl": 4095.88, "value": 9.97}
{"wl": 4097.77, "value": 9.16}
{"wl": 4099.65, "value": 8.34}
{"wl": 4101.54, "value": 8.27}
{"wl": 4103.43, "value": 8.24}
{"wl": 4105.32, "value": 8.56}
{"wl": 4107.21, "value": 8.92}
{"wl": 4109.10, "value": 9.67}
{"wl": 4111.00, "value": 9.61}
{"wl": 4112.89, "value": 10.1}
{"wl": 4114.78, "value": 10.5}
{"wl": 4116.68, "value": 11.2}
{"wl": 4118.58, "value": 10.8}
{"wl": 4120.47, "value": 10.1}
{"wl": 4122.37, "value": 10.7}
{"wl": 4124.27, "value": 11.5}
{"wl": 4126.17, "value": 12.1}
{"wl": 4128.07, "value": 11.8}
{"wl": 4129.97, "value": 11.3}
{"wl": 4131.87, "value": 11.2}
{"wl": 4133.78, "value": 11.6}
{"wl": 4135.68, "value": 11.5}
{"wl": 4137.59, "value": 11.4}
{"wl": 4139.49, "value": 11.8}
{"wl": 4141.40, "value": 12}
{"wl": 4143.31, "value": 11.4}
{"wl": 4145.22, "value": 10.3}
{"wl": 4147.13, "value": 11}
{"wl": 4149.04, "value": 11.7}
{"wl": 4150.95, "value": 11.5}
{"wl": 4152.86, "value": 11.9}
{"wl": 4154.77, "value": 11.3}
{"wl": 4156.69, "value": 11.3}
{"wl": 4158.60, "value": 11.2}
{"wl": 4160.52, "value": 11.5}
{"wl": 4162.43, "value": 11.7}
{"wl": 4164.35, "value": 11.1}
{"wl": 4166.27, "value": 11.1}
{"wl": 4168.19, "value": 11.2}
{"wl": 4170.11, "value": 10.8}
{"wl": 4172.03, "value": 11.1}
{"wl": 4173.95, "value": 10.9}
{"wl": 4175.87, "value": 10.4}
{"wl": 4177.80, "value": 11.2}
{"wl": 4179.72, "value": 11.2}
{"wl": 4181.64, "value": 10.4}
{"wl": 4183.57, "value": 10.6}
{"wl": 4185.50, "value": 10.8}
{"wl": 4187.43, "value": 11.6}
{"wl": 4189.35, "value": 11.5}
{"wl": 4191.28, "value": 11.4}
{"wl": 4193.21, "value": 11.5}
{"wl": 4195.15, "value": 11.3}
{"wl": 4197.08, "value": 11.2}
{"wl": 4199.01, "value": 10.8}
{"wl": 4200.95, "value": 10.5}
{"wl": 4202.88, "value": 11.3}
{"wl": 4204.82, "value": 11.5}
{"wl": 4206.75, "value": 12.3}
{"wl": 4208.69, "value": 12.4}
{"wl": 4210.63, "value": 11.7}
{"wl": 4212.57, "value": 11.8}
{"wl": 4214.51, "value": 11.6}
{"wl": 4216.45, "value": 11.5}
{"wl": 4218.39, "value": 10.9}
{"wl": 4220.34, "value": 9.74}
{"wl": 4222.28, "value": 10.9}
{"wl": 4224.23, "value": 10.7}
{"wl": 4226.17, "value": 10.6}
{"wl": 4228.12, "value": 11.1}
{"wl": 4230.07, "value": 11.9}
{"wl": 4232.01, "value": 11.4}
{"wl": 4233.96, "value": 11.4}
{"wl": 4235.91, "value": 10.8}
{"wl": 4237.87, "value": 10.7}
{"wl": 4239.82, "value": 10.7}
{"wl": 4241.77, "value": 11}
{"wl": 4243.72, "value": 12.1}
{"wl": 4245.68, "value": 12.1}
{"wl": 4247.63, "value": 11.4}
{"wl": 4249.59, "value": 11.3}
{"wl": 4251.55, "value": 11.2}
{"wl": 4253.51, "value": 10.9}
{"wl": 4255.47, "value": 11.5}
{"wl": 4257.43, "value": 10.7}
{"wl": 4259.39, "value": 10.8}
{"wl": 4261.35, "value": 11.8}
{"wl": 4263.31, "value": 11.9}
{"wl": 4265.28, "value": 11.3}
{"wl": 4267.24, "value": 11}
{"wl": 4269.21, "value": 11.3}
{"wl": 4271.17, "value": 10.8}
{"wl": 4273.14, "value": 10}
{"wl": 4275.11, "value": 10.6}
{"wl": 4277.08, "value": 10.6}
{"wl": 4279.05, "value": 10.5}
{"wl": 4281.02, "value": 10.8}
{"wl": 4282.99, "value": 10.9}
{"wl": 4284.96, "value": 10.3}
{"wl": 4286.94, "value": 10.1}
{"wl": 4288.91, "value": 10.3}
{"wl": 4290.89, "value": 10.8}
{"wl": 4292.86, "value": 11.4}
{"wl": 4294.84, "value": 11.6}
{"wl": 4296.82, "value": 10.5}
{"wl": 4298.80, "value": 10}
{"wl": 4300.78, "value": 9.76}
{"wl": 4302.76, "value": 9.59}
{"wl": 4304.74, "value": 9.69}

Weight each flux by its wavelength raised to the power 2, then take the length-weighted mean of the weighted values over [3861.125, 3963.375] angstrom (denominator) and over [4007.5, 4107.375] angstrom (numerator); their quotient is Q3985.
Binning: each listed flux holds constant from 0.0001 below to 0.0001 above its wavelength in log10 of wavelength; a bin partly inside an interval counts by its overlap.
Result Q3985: 1.3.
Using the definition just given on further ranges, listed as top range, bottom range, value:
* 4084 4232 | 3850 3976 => 1.34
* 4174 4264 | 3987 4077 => 1.05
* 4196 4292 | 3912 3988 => 1.39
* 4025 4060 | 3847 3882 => 1.31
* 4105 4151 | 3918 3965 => 1.25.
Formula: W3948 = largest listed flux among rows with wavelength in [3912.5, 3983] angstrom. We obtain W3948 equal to 11.3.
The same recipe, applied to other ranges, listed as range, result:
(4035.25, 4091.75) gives 12.5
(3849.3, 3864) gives 10.9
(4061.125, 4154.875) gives 12.1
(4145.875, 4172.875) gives 11.9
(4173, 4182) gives 11.2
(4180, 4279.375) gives 12.4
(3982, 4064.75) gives 13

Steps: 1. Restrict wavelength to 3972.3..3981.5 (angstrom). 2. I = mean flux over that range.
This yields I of 8.29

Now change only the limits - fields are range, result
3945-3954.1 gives 10.6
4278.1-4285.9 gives 10.6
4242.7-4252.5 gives 11.6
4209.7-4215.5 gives 11.7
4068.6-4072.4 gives 11.4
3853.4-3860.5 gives 10.4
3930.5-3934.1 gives 6.77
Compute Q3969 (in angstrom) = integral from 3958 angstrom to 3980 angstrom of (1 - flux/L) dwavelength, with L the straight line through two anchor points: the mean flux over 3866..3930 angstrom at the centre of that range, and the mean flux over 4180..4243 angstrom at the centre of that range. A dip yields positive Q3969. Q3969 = 4.8 angstrom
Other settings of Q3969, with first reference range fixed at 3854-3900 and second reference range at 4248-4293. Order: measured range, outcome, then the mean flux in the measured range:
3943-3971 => 1.3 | 9.01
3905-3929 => -2.7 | 10.3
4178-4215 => -2.7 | 11.3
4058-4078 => -2.4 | 11.2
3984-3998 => -3.1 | 11.7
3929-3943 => 1.2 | 8.55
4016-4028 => -2.3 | 11.6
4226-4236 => -0.5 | 11.3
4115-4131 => -1.5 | 11.2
